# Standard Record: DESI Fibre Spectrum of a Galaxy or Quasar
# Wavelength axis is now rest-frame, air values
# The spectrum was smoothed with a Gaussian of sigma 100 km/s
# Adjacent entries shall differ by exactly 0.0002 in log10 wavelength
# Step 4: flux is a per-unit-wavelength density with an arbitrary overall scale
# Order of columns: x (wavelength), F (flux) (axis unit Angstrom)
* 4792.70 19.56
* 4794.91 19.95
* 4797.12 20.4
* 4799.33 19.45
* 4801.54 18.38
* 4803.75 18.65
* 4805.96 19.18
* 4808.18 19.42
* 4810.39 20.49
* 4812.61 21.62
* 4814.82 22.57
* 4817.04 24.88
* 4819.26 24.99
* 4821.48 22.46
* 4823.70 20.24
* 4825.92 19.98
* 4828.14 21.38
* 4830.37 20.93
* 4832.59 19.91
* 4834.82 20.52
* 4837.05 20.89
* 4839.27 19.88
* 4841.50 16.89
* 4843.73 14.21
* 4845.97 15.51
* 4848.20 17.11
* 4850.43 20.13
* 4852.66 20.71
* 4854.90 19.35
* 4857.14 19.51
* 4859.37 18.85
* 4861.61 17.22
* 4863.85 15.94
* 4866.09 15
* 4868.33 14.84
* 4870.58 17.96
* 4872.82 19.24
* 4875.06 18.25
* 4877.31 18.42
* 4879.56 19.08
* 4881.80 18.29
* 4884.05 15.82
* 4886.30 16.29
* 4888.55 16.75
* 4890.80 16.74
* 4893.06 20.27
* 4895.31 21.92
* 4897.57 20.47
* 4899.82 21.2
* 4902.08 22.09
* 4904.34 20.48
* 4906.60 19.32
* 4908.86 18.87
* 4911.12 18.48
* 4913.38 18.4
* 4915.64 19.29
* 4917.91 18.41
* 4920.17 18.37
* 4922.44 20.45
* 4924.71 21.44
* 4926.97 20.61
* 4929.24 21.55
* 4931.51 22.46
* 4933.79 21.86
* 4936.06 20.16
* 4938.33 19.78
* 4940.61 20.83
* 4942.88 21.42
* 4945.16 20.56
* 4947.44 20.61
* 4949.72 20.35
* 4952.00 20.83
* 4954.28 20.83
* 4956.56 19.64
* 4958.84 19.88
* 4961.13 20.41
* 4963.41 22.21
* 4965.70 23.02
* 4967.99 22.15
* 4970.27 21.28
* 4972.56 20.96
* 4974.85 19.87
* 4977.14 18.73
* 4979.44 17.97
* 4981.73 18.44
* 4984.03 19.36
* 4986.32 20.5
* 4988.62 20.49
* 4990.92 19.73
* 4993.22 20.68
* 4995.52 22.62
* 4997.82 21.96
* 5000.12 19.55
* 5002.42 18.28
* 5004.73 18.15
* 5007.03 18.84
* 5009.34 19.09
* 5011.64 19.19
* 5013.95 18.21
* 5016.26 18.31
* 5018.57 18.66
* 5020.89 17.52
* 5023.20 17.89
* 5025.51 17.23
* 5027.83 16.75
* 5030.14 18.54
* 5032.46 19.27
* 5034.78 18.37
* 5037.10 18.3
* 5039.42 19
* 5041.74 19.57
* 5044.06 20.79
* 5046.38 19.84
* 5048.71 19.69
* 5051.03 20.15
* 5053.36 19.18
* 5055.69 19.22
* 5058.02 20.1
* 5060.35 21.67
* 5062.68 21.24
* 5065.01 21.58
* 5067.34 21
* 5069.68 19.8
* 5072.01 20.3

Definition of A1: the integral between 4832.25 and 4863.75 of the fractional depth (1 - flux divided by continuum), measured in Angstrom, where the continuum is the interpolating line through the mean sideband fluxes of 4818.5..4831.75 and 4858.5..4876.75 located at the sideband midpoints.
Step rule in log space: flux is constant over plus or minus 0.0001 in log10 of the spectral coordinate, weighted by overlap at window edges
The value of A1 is 1.1 Angstrom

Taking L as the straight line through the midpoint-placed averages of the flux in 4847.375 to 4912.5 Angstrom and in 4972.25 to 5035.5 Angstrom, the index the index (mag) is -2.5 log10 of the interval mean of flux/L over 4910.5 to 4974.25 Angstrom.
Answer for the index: -0.10 mag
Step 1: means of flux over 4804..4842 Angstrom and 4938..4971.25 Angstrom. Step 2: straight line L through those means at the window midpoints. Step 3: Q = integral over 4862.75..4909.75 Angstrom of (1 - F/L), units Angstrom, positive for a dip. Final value 5.6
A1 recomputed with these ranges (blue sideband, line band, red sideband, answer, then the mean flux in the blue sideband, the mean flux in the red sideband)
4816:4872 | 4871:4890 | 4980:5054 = 1.4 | 19.2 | 19.2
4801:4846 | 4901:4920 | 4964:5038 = 0.5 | 20.3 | 19.4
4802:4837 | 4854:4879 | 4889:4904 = 3.5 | 21.1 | 20.3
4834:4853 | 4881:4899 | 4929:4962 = 1.0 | 18.3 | 20.7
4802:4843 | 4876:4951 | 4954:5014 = 2.4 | 20.7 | 20.1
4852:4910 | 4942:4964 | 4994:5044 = -2.2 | 18.6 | 18.9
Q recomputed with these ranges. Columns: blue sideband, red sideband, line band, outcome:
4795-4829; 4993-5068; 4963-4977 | -1.1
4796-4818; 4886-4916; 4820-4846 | 0.7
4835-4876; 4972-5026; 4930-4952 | -2.6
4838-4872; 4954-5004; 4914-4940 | -1.6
